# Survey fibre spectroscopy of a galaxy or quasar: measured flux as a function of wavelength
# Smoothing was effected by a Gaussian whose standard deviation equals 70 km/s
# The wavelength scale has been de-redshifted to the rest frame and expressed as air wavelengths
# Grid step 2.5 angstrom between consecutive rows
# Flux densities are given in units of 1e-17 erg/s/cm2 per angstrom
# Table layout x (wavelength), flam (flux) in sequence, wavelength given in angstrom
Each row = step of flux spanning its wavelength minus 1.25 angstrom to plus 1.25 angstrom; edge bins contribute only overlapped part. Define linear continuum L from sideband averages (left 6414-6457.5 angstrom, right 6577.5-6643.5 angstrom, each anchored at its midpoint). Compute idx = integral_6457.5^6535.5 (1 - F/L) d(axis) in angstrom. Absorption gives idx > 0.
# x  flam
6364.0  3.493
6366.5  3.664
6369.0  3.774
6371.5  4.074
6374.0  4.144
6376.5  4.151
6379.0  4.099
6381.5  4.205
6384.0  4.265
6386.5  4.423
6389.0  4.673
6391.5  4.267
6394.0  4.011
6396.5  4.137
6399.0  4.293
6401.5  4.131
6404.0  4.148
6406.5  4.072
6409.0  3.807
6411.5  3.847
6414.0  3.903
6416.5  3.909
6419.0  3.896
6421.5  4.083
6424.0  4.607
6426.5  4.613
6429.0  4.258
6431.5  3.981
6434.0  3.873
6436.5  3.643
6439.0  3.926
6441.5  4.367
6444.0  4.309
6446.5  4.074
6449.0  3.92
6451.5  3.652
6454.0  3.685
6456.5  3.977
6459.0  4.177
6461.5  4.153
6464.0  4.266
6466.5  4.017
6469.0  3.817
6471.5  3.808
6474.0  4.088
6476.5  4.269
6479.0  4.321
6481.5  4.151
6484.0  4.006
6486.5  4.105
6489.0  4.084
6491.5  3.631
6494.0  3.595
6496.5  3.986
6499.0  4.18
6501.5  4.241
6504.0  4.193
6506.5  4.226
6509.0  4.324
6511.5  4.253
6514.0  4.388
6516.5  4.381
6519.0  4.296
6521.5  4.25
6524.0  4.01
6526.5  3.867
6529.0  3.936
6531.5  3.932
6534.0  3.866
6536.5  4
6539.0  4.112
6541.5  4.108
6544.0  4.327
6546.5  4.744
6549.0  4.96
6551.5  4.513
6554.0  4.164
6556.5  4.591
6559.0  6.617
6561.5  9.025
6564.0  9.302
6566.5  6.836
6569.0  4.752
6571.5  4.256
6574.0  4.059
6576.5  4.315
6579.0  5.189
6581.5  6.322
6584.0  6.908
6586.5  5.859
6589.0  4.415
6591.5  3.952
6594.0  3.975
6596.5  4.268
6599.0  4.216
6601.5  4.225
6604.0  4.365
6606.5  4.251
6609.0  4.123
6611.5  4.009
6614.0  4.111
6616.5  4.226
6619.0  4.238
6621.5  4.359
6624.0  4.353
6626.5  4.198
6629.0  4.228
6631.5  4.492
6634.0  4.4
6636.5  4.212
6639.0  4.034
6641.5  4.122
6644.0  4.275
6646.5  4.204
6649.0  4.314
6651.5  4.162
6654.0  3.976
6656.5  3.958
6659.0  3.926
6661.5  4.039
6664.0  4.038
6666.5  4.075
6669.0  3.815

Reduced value 2.0 angstrom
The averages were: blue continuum 4.04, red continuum 4.5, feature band 4.09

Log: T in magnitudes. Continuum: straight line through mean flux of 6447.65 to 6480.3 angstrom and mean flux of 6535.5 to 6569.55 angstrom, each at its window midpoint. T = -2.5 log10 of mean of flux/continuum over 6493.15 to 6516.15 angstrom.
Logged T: 0.12 mag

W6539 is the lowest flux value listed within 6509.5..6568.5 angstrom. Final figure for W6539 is 3.866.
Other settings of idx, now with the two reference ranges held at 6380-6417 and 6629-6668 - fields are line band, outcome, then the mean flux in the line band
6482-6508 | 0.72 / 4.03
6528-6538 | 0.50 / 3.94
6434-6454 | 0.90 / 3.96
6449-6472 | 1.06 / 3.95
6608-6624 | -0.17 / 4.19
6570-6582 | -1.70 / 4.73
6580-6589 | -4.15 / 6.06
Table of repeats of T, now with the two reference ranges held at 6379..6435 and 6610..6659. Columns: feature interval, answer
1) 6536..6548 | -0.03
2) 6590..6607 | 0.00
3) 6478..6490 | 0.01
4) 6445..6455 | 0.09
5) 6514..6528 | 0.00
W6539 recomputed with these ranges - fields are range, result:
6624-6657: 3.958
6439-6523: 3.595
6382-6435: 3.807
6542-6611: 3.952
